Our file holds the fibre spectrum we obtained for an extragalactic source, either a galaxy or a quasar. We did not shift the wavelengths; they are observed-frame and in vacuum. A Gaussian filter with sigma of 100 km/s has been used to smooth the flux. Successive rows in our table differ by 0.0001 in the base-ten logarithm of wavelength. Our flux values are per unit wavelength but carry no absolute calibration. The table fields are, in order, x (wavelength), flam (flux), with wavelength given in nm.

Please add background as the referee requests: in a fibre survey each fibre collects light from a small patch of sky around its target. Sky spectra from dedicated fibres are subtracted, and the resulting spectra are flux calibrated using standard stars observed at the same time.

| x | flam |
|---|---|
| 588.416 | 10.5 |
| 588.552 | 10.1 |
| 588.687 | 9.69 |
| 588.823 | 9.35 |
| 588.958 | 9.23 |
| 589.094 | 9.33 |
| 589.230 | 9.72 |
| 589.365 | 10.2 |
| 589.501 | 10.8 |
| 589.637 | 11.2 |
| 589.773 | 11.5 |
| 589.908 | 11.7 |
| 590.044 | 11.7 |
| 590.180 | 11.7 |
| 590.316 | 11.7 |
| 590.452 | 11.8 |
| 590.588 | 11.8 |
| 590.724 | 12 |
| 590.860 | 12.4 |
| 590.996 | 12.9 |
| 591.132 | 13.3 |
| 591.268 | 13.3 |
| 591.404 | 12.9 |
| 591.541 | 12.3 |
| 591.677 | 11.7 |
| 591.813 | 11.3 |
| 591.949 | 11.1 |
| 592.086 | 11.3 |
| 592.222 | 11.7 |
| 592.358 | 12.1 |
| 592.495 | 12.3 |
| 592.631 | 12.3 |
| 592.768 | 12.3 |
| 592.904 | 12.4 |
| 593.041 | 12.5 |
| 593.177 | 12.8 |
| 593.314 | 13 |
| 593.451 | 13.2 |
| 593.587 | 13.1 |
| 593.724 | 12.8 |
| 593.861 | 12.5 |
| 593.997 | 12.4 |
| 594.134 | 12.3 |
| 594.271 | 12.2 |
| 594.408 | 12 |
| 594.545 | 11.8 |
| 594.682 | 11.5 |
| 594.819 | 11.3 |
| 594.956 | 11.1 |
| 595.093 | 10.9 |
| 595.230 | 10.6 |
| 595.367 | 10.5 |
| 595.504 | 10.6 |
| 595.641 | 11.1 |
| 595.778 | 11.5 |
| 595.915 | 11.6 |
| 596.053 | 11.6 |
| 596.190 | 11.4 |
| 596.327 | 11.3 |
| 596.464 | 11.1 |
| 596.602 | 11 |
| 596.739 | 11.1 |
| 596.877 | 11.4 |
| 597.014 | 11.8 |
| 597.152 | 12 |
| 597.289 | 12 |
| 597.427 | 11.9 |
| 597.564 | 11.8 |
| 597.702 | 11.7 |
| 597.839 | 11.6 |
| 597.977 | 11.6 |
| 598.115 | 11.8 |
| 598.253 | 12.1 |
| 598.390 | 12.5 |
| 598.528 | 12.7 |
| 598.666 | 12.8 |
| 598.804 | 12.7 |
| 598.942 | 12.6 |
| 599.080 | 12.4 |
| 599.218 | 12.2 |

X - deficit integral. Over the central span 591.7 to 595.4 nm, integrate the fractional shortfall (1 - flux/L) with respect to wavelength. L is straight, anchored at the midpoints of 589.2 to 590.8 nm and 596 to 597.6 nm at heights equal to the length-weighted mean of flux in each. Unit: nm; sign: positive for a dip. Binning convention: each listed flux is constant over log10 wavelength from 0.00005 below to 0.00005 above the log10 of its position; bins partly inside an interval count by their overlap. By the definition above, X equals -0.172 nm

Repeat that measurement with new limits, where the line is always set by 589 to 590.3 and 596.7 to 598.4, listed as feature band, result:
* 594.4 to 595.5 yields 0.03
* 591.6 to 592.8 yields -0.07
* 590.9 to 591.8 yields -0.13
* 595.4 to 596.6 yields 0.04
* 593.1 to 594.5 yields -0.16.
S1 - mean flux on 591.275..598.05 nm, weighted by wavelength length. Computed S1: 11.8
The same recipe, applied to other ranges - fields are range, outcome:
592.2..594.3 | 12.5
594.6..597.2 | 11.2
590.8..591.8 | 12.6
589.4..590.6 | 11.5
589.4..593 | 12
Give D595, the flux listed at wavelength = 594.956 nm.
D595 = 11.1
